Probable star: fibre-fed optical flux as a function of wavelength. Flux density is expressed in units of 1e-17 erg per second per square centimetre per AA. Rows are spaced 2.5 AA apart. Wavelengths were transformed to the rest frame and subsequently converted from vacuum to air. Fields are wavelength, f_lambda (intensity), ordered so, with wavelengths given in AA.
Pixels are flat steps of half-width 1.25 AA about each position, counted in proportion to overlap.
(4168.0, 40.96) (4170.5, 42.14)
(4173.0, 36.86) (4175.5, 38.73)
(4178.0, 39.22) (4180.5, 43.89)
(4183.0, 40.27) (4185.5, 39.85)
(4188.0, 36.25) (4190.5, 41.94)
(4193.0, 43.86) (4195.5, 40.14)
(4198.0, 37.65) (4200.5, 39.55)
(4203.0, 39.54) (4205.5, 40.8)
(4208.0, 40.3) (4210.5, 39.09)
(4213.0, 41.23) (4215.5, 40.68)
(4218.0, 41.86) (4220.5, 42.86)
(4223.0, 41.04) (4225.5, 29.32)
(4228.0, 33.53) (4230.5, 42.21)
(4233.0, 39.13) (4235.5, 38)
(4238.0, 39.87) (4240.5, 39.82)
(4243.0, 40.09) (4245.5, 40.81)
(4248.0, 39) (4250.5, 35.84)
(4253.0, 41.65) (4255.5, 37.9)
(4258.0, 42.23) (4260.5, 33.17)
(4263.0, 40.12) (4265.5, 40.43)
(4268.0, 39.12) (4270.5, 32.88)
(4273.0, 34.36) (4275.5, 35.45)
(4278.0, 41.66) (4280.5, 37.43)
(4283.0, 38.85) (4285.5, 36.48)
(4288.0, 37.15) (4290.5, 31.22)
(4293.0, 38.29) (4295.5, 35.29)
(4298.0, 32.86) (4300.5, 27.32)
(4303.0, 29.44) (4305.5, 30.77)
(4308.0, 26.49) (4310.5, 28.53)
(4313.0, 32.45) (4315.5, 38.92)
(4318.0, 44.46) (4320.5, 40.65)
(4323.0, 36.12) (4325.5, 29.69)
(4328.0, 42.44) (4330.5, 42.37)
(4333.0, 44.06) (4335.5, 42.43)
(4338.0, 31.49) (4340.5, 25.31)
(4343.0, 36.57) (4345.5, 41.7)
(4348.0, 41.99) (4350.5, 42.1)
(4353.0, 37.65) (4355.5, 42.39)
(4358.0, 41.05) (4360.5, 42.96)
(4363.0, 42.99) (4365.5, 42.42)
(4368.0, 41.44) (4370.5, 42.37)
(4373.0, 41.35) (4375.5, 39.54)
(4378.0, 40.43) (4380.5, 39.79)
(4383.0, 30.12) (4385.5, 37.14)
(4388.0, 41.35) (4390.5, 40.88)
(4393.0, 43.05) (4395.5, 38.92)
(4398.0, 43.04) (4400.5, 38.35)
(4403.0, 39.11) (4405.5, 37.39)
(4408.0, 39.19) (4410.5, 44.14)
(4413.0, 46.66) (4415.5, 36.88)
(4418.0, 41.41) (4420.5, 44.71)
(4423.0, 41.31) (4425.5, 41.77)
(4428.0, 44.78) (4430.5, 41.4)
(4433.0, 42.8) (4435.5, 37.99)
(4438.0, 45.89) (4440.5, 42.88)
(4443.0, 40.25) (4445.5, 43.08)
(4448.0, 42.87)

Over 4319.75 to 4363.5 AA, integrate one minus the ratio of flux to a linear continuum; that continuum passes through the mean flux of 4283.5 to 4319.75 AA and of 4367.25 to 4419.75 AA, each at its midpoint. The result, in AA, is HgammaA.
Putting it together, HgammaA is -3.0 AA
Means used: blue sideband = 33.8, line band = 39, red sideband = 40.2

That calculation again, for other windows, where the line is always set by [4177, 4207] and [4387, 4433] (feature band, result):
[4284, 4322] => 6.30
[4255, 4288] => 2.43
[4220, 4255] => 1.56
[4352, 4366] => -0.16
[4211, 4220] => -0.19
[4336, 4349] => 1.70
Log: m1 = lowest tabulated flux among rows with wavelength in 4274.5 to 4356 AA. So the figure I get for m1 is 25.31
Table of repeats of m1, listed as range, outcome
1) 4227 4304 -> 27.32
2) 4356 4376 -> 39.54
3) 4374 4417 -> 30.12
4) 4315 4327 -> 29.69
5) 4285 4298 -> 31.22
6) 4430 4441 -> 37.99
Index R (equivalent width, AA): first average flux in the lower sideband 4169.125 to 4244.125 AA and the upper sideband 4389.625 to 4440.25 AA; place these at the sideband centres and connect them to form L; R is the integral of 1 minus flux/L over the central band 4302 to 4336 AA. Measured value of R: 3.69 AA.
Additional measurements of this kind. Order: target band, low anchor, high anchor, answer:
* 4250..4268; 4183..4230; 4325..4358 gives 0.1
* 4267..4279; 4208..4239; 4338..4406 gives 0.8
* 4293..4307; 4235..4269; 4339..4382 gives 2.8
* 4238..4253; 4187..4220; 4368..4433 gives 0.4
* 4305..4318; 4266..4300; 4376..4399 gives 1.5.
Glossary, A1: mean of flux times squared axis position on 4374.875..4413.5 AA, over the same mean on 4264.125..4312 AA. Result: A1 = 1.2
